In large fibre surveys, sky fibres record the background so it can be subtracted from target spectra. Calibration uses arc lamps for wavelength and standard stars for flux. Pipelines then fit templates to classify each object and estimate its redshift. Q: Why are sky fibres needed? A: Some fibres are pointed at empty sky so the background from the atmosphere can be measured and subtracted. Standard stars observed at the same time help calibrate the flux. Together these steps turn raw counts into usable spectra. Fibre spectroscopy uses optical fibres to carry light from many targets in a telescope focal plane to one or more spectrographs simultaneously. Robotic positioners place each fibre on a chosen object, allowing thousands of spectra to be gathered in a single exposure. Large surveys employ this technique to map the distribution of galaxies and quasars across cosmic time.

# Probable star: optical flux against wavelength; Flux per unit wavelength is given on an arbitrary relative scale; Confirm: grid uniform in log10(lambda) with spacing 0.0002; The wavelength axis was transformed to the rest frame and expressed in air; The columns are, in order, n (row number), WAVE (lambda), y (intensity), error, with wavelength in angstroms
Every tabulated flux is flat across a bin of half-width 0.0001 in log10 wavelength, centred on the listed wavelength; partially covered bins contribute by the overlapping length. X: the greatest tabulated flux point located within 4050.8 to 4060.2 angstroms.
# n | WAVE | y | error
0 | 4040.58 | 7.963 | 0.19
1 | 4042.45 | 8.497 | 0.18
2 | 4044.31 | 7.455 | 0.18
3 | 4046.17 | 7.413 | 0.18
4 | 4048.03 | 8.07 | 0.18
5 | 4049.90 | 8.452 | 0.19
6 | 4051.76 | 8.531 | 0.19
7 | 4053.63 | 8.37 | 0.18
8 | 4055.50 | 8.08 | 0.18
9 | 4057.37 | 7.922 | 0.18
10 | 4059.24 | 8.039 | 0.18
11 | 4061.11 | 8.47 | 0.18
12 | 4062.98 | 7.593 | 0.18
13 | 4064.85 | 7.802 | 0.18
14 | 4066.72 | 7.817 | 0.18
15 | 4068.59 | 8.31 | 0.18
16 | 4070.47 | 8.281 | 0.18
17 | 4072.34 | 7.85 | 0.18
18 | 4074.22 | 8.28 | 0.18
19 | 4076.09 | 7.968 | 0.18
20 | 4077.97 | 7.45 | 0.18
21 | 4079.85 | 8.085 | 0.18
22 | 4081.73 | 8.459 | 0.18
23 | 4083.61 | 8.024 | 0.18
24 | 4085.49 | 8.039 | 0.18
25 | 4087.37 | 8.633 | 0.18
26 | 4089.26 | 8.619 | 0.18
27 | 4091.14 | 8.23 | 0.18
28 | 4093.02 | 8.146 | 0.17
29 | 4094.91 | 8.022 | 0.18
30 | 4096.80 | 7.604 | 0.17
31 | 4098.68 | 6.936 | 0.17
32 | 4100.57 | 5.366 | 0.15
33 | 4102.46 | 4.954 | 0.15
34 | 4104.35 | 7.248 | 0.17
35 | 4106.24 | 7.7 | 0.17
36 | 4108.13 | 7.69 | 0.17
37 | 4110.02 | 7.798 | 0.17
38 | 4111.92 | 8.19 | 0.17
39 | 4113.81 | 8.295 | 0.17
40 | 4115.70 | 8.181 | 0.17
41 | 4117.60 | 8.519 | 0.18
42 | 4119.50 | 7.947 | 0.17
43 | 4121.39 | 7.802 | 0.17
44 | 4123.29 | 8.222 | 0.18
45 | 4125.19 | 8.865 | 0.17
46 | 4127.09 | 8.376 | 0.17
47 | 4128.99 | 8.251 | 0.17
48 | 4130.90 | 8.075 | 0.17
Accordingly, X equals 8.531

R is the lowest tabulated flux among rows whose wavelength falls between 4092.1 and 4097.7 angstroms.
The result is 7.604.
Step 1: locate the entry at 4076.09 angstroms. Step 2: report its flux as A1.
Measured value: 7.968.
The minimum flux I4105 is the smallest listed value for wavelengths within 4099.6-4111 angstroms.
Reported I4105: 4.954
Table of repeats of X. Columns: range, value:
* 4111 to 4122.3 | 8.519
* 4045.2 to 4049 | 8.07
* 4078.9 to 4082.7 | 8.459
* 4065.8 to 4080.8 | 8.31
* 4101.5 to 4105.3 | 7.248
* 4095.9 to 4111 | 7.798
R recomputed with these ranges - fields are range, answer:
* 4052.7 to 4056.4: 8.08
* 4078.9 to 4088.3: 8.024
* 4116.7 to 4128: 7.802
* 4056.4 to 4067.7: 7.593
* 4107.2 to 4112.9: 7.69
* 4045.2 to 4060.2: 7.413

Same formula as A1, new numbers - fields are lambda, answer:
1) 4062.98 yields 7.593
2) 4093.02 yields 8.146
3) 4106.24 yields 7.7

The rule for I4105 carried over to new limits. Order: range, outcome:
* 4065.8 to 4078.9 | 7.45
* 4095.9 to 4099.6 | 6.936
